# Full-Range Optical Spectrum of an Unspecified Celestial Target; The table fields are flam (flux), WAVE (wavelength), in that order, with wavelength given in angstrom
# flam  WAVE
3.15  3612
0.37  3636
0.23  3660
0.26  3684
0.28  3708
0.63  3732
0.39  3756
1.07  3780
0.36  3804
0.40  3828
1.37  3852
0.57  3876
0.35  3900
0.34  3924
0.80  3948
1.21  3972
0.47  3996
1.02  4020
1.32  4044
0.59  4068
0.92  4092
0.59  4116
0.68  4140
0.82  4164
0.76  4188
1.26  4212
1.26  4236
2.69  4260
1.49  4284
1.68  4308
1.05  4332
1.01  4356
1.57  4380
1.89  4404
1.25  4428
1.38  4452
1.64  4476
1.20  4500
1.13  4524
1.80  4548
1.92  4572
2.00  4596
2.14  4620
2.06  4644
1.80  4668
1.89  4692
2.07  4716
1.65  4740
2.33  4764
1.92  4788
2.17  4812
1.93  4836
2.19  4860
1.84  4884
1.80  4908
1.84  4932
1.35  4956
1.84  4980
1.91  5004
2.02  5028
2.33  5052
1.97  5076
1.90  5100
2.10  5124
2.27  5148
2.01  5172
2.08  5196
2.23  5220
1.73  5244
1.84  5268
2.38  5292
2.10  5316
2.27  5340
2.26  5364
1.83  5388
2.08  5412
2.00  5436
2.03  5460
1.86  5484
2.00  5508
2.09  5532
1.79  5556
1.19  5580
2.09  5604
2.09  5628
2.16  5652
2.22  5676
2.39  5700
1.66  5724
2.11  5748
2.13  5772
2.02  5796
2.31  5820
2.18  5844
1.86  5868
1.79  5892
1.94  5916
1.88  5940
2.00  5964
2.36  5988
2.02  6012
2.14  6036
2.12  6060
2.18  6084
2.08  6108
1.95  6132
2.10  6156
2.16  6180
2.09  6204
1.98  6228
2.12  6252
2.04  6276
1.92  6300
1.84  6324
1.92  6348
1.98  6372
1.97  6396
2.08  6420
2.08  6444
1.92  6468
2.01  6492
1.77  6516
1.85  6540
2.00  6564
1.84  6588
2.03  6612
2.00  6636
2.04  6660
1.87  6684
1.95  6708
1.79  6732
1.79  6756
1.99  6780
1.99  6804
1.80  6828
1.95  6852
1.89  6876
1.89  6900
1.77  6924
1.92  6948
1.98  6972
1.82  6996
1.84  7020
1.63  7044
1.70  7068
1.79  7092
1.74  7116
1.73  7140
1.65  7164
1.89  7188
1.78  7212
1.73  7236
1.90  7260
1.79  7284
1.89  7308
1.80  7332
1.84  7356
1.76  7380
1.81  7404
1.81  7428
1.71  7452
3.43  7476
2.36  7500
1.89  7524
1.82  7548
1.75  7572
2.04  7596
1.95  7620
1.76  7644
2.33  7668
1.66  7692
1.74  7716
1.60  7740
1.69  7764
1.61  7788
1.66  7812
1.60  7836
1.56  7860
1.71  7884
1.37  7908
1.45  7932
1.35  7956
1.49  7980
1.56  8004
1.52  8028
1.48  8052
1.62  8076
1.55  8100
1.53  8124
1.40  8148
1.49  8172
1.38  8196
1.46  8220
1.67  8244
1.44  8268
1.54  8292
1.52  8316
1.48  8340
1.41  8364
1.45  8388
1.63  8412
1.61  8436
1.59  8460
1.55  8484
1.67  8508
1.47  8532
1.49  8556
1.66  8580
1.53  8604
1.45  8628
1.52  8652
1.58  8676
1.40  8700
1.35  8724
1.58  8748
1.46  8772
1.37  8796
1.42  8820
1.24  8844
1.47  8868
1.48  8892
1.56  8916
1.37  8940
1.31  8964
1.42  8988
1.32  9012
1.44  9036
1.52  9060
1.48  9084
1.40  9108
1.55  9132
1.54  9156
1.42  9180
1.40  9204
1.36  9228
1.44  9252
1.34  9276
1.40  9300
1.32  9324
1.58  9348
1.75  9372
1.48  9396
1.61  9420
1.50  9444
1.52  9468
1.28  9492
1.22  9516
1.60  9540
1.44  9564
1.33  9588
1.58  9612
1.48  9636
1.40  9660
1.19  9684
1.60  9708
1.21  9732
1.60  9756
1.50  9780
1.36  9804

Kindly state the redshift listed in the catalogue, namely 0.140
